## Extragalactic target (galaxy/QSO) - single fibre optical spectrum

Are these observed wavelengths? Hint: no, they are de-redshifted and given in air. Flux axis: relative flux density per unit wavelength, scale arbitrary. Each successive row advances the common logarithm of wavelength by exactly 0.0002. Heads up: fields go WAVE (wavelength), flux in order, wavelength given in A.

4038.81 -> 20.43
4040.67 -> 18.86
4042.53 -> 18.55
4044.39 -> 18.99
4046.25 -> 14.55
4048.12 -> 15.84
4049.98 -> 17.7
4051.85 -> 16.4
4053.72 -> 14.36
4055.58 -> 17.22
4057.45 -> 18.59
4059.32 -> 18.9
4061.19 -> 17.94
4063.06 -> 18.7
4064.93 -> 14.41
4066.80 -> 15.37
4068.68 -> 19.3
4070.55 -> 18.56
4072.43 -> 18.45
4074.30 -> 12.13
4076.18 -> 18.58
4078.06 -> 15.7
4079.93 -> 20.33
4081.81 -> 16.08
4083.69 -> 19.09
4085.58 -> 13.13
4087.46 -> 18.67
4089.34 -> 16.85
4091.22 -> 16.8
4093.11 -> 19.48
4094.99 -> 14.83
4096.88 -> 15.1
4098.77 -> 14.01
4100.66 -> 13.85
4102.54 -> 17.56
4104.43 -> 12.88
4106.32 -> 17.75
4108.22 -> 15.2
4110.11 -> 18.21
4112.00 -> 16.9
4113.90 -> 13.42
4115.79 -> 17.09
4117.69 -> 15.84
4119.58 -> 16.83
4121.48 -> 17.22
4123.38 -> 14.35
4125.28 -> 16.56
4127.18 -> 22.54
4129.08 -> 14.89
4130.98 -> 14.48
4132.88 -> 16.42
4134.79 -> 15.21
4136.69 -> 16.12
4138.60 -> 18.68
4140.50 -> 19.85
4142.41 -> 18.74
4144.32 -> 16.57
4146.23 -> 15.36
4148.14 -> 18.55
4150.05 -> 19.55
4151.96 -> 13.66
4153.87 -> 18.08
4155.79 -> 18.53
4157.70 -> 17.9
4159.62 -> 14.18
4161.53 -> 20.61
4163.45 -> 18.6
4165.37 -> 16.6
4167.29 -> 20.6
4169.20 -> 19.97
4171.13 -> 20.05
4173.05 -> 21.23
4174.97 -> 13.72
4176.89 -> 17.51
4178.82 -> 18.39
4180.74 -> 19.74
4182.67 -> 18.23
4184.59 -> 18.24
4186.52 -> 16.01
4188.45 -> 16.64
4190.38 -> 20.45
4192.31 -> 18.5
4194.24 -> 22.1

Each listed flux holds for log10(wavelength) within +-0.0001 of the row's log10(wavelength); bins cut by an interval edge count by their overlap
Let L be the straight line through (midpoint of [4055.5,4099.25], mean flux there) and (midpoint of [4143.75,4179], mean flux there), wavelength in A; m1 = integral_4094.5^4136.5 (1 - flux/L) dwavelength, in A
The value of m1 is 3.5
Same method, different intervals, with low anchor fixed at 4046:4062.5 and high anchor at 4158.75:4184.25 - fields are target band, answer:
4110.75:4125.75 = 1.45 A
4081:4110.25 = 2.20 A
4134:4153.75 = 0.88 A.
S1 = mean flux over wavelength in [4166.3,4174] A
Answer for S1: 20.4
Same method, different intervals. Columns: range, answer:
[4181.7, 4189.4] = 17.3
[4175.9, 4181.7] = 18.5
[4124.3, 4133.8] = 17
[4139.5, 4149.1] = 17.8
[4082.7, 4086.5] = 16.1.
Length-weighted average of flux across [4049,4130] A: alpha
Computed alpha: 16.7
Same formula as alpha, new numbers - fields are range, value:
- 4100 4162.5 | 16.8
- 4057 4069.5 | 17.5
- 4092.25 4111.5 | 15.9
